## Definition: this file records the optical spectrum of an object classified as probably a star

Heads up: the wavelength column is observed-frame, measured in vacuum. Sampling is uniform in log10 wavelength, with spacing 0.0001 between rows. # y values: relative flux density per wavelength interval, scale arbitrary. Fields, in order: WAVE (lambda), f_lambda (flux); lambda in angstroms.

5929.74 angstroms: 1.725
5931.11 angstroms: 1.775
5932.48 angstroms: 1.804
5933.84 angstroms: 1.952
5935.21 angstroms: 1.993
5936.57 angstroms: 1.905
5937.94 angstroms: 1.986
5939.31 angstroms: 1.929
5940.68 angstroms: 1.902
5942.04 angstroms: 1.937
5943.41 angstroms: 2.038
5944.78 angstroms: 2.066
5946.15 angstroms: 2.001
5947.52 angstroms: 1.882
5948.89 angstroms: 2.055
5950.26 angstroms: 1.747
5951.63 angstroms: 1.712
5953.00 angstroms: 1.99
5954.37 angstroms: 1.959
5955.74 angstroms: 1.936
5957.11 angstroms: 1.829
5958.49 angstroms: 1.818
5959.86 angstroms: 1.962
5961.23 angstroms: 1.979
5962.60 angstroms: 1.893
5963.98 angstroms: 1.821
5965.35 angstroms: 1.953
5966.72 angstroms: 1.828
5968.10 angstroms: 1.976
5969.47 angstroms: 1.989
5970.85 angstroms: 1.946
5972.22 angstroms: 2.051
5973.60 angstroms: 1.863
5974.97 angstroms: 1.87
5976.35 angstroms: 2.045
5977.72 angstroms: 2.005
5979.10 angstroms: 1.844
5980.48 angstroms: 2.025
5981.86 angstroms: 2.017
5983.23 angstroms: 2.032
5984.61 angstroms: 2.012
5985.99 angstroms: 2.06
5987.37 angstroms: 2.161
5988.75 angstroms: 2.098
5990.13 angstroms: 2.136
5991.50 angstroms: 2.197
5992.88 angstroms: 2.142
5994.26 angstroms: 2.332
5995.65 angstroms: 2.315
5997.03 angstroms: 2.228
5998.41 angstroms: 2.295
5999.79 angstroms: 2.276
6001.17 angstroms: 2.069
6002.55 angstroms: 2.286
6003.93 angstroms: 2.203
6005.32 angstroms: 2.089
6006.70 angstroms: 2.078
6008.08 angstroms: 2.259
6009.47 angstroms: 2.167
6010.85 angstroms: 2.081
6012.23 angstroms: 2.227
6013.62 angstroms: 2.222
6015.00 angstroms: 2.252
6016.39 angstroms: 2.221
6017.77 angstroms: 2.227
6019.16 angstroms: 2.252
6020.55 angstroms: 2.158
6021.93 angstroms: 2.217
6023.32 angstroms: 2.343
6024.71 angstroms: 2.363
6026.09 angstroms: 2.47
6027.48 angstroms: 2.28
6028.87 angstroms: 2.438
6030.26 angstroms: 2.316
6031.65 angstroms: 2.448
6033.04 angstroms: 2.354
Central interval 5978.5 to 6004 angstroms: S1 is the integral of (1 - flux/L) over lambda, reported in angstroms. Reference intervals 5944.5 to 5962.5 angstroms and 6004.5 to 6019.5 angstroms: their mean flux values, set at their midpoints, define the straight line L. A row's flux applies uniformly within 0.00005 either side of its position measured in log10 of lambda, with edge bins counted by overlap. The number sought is -0.6 angstroms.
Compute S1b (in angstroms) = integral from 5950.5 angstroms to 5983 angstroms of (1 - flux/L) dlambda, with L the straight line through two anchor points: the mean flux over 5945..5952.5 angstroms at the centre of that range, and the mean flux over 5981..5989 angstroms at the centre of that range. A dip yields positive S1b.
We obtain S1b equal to 0.8 angstroms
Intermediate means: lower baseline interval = 1.89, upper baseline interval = 2.06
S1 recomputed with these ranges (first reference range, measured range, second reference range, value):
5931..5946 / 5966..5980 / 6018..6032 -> 1.0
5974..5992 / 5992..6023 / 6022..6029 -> 0.1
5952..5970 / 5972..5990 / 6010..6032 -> 0.2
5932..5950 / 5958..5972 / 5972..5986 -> 0.3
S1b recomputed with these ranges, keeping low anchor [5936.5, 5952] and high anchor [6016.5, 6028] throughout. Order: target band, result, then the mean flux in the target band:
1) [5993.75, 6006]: -0.3 angstroms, 2.23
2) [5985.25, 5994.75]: -0.1 angstroms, 2.16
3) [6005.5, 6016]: 0.3 angstroms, 2.18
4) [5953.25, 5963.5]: 0.4 angstroms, 1.91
